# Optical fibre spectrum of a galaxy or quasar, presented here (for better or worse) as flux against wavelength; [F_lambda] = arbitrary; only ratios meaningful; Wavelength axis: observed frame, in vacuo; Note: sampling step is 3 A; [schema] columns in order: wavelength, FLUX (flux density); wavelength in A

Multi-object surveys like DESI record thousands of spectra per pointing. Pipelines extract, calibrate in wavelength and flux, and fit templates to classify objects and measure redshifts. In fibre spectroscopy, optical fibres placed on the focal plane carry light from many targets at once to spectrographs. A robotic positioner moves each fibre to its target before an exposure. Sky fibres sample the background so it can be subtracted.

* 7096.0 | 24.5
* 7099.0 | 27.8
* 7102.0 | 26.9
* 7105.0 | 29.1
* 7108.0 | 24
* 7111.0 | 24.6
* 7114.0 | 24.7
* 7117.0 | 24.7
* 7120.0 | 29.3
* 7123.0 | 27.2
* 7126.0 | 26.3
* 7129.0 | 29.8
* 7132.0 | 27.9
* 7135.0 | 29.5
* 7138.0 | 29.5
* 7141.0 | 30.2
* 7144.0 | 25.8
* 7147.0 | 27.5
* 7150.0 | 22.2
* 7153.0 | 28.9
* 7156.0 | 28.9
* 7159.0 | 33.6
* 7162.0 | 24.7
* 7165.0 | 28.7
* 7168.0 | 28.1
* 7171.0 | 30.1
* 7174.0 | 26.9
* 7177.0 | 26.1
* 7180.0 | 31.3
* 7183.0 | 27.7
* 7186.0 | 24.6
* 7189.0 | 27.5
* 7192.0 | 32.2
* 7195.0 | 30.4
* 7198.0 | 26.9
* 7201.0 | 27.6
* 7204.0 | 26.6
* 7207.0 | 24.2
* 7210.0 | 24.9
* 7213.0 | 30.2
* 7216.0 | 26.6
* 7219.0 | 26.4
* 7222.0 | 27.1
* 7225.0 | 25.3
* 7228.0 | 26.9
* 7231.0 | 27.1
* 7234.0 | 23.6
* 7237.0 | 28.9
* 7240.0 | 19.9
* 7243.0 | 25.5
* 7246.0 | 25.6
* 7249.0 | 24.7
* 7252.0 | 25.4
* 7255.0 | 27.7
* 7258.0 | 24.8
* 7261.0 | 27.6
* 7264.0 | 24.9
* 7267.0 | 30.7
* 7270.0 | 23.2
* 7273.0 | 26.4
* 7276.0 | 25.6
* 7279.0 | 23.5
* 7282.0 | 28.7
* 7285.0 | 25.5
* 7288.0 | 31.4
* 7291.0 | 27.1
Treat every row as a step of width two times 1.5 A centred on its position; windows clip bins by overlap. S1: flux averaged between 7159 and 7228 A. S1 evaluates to 27.6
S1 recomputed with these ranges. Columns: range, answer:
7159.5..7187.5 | 27.8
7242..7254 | 25.4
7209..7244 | 26.1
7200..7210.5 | 25.8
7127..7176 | 28.2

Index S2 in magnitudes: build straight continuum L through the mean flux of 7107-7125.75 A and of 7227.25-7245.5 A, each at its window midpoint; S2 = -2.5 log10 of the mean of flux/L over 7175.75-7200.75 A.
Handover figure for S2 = -0.11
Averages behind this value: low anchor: 25.8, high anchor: 25.3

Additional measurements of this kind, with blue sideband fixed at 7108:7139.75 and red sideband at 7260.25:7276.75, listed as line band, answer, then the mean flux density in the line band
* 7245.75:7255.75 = 0.03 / 25.7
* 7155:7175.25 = -0.07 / 28.7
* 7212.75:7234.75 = 0.00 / 26.6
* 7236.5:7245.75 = 0.09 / 24.4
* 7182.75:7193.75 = -0.05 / 28.1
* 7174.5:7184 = -0.05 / 28.2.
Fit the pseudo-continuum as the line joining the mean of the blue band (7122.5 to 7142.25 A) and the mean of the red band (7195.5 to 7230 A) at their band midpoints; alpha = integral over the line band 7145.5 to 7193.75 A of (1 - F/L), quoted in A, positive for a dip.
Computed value -0.5 A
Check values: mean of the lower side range 28.7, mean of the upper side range 26.7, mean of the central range 28.1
